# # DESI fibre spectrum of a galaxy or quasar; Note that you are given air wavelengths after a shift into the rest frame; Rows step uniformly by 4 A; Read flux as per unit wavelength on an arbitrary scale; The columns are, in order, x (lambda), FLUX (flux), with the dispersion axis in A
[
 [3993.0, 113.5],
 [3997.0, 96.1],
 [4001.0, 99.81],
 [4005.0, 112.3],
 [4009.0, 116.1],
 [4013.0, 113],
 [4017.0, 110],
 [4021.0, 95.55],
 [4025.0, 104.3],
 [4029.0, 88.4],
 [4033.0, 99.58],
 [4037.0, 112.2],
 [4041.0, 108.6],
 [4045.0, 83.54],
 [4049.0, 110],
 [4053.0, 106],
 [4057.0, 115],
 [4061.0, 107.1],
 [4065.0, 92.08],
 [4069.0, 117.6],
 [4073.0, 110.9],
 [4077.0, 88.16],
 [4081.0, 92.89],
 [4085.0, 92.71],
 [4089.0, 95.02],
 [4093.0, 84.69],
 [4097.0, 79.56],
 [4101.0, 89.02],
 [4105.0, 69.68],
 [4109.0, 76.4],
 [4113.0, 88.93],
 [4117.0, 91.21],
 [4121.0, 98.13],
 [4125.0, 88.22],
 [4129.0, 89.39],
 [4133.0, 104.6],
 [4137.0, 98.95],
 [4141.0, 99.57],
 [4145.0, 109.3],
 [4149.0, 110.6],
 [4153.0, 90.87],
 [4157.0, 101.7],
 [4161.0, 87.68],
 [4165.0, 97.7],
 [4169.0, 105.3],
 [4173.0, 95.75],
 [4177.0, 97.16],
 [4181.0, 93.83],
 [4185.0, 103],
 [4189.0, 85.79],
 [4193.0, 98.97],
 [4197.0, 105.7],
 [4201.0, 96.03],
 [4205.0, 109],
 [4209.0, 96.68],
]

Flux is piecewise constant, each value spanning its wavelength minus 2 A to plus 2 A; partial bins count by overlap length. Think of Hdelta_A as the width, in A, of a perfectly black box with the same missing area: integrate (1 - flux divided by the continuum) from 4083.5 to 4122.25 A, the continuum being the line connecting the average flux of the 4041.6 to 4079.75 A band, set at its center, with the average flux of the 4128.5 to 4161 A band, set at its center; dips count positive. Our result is 5.9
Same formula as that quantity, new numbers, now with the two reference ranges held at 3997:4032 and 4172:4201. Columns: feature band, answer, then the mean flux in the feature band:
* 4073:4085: 0.9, 94.3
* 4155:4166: 0.3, 95.5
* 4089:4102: 2.0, 85.7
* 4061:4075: -0.7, 107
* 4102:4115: 2.7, 79.2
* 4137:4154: -0.7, 103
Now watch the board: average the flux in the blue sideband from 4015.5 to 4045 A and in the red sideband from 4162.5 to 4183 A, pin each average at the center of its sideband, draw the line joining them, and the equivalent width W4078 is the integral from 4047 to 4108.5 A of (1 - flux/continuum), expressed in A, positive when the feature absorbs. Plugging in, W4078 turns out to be 2.4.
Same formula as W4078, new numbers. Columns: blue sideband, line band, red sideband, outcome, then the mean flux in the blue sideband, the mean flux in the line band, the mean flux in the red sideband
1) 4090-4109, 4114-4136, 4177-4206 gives -2.2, 81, 94.3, 98.4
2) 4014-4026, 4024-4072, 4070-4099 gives -2.3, 104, 104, 92.9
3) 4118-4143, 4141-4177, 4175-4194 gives -1.4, 96.3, 99.7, 95.6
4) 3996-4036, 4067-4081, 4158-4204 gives -0.3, 104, 104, 97.4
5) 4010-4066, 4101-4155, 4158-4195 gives 3.0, 104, 93.4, 96.3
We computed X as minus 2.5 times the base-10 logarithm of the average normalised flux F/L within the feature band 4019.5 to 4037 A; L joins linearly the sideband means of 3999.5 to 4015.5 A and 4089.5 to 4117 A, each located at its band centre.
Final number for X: 0.062 mag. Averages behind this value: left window 111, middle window 98.7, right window 82.8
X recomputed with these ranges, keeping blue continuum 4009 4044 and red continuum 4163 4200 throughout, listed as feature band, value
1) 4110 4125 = 0.108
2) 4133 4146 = -0.029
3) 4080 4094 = 0.113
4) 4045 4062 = -0.037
